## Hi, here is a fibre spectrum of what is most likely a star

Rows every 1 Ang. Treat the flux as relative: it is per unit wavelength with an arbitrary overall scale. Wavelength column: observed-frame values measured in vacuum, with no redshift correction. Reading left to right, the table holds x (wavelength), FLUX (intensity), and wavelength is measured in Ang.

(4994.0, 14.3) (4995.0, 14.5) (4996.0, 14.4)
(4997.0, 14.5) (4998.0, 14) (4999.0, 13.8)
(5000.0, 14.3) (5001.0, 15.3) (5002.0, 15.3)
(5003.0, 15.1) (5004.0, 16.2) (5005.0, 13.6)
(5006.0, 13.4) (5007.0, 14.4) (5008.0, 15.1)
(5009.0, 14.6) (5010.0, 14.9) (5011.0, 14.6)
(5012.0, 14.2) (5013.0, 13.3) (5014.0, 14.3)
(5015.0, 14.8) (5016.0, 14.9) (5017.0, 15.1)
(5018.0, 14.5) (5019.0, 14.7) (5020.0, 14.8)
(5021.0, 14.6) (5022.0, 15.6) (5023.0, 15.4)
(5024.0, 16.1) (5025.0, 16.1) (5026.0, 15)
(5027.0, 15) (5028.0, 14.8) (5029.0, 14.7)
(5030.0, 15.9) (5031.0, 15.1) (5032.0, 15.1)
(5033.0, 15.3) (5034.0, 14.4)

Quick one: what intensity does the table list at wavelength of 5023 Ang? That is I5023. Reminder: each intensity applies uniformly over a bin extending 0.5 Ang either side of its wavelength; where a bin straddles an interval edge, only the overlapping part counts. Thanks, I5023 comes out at 15.4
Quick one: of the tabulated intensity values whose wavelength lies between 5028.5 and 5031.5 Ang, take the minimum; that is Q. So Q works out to 14.7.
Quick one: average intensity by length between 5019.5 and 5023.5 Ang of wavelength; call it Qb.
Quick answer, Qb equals 15.1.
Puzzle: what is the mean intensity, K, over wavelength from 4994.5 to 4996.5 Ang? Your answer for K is 14.4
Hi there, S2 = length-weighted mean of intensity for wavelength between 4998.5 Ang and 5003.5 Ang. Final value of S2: 14.8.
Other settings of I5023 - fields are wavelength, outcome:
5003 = 15.1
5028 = 14.8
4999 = 13.8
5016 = 14.9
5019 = 14.7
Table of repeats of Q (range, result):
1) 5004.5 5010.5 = 13.4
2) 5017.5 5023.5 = 14.5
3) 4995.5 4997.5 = 14.4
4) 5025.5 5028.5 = 14.8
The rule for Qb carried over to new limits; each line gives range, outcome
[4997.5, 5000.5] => 14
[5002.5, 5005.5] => 15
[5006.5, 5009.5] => 14.7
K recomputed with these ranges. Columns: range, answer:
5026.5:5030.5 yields 15.1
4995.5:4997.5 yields 14.4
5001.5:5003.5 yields 15.2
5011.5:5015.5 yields 14.2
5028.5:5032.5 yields 15.2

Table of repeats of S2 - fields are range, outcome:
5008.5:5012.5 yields 14.6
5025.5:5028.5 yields 14.9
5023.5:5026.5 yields 15.7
